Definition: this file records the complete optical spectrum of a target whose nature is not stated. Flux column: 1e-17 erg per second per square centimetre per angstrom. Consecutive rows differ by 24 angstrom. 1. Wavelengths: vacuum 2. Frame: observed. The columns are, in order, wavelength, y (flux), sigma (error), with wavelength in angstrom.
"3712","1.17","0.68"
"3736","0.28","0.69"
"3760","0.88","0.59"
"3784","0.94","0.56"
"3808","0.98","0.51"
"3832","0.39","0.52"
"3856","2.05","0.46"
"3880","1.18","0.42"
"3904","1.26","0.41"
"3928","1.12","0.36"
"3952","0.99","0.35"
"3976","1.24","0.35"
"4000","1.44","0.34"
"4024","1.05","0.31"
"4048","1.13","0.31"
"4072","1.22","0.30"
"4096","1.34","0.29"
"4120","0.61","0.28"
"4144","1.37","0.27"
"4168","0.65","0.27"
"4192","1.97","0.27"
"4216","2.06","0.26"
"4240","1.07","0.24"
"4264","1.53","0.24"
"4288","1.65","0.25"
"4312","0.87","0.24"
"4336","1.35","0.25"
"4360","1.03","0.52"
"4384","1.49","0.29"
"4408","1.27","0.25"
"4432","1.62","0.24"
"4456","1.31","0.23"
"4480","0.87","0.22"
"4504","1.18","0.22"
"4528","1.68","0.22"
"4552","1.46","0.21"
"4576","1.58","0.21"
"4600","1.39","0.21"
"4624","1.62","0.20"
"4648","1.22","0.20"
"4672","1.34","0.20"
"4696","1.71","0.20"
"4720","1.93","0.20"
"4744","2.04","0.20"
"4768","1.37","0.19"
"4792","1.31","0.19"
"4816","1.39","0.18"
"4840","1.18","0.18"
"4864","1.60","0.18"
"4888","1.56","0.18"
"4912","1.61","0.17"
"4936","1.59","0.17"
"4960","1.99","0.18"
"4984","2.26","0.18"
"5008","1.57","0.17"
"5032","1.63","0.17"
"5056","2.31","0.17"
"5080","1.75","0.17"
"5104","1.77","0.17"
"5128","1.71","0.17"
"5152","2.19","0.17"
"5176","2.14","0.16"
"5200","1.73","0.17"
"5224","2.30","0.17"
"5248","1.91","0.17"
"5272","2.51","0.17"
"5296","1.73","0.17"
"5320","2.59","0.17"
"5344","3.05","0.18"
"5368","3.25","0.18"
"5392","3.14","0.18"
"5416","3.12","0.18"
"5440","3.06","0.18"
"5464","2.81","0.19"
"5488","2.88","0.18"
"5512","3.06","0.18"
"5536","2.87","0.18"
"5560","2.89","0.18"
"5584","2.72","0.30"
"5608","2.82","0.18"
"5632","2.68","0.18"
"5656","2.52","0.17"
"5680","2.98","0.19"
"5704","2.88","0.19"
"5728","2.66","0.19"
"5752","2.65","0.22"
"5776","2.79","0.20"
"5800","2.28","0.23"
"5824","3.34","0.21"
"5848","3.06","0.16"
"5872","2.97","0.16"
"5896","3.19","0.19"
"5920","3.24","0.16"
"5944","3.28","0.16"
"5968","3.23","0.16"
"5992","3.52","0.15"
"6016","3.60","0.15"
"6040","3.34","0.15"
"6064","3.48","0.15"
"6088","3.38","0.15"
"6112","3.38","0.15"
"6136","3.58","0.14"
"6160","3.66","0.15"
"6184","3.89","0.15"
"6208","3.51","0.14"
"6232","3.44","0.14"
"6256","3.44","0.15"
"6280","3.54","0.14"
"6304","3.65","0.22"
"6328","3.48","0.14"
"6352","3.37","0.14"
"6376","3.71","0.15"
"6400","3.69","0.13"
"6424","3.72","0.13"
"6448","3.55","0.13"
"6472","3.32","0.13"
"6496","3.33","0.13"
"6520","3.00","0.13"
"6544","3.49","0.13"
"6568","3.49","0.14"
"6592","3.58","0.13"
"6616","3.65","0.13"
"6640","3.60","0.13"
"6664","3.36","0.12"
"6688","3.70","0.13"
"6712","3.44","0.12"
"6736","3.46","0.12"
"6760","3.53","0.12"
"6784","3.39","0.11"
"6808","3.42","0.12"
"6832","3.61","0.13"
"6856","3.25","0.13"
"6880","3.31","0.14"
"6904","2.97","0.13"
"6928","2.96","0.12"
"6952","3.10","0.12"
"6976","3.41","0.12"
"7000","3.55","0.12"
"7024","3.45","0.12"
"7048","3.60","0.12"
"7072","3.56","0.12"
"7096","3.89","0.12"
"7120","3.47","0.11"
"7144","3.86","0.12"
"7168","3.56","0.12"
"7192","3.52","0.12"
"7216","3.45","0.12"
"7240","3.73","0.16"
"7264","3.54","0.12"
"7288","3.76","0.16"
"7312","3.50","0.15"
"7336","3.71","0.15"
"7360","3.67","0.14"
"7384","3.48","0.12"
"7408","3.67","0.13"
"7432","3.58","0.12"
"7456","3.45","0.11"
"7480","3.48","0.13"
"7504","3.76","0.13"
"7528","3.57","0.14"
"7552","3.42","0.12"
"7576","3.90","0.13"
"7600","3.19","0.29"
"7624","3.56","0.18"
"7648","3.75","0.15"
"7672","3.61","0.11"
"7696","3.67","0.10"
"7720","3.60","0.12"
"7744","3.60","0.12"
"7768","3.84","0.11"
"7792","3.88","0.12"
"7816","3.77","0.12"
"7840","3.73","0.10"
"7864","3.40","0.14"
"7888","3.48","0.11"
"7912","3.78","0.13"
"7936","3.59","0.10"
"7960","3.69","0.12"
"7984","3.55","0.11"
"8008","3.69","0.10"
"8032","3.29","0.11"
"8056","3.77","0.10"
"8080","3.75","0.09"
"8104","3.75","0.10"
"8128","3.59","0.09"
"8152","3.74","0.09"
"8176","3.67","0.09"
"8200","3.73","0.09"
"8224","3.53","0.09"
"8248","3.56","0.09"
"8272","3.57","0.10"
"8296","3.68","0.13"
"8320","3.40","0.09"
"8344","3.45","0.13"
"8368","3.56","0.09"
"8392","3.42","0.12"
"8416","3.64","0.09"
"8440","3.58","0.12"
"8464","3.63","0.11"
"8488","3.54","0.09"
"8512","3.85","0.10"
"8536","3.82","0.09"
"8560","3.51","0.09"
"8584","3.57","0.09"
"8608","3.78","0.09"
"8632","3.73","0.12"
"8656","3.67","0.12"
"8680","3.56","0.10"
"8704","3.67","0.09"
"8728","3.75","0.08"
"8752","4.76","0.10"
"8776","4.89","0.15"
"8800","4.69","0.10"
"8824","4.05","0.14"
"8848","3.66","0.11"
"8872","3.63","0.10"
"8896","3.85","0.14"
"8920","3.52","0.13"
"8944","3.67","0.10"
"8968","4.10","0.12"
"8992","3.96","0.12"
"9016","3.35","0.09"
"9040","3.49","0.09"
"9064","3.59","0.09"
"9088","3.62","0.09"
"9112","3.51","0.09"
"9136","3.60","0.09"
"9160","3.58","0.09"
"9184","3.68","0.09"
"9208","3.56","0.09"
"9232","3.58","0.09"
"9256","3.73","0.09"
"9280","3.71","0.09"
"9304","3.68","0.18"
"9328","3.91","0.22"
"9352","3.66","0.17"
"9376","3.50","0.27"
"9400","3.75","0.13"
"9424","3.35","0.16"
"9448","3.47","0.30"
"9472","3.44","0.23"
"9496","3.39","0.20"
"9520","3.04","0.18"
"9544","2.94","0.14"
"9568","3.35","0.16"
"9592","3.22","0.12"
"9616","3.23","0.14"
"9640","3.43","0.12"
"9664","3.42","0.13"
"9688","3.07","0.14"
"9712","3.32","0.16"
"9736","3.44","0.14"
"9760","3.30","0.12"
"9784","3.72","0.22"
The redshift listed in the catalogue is 0.33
